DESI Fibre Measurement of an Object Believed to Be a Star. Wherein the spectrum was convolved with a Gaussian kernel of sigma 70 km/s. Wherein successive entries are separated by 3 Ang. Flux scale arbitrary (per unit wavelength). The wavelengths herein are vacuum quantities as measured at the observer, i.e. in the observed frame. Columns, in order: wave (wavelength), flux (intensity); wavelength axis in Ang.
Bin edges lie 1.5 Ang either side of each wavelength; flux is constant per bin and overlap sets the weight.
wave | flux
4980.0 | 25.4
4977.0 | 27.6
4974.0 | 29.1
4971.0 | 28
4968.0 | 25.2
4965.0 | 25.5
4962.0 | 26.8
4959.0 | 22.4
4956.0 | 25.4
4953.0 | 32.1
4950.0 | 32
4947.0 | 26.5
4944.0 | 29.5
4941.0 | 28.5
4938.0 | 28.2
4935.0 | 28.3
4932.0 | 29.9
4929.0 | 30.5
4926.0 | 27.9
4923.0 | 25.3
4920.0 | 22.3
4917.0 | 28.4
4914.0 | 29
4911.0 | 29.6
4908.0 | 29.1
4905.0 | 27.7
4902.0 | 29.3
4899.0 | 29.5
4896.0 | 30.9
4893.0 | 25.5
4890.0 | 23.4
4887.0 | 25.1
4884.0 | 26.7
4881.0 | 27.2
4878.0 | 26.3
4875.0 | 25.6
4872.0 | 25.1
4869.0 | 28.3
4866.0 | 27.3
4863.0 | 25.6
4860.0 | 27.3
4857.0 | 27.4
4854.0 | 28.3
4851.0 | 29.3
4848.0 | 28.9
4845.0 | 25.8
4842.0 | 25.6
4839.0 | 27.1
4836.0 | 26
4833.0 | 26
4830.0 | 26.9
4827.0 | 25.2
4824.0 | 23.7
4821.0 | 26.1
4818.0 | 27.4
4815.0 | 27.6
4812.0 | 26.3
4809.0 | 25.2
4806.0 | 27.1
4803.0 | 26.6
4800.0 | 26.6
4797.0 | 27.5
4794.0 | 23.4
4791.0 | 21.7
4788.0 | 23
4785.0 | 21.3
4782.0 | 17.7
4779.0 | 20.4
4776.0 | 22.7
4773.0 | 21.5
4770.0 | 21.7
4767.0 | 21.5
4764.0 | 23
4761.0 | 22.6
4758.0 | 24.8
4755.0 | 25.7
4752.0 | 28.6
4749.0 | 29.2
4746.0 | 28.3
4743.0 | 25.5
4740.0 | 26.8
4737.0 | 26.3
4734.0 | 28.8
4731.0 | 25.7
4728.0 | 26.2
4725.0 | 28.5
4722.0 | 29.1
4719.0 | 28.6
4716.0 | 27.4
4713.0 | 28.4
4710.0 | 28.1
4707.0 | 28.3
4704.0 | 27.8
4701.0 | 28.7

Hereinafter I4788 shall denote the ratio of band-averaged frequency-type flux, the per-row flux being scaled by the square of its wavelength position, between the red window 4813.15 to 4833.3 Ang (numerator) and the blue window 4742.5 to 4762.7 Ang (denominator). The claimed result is 1.0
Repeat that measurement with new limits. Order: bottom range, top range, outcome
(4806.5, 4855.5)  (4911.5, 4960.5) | 1.10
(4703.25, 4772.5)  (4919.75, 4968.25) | 1.14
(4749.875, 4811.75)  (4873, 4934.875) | 1.22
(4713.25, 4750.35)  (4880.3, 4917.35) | 1.08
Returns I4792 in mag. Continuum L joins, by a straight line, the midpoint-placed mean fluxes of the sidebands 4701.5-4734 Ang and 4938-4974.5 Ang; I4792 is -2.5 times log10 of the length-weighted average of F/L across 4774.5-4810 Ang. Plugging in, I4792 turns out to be 0.18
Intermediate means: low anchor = 27.9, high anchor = 27.6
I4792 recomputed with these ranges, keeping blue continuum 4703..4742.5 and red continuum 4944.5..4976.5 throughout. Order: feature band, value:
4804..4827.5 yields 0.06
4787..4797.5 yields 0.17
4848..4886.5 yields 0.02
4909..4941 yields -0.02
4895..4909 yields -0.07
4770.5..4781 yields 0.28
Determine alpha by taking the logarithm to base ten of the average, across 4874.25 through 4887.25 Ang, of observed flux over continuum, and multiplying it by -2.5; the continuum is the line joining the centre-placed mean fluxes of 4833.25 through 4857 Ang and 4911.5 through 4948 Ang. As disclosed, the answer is 0.05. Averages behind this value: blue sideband 27.2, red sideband 27.9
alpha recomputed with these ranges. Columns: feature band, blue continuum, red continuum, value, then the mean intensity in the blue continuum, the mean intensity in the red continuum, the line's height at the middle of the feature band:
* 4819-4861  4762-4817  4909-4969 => -0.07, 23.6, 27.7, 25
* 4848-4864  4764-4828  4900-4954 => -0.07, 24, 28.5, 26.1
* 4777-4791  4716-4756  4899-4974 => 0.31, 27.5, 27.9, 27.6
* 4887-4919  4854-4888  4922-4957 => -0.01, 26.6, 28.8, 27.6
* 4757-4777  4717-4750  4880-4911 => 0.22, 27.5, 27.5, 27.5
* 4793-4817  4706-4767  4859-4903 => 0.02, 26.8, 26.8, 26.8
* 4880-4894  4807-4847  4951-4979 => 0.04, 26.1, 27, 26.5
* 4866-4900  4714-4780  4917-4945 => 0.02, 25.6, 27.8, 27.3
